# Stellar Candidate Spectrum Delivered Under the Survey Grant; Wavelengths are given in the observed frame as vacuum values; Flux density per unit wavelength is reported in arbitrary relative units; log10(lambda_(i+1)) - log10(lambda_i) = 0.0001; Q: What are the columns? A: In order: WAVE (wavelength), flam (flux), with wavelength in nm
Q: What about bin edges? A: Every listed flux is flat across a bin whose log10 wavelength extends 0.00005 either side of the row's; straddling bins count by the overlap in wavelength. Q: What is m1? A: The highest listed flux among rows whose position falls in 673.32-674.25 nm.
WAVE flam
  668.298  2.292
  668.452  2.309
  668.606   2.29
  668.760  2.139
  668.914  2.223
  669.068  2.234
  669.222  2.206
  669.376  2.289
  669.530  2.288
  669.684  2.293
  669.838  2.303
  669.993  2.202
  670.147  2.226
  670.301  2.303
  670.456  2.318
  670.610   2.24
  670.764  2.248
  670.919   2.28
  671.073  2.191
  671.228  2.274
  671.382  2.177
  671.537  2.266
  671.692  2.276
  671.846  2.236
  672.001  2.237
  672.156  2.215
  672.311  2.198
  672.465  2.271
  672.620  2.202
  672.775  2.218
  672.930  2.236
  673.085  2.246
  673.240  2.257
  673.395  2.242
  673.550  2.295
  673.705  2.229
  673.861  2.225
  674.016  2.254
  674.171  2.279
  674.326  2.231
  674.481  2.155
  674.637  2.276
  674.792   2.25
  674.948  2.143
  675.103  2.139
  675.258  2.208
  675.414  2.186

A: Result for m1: 2.295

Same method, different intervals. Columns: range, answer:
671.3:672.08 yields 2.276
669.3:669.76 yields 2.293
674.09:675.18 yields 2.279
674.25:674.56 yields 2.231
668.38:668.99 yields 2.309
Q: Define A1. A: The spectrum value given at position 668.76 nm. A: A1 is 2.139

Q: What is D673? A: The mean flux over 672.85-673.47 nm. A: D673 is 2.24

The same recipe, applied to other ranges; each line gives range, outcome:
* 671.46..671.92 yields 2.26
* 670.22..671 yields 2.28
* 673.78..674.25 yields 2.25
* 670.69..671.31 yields 2.25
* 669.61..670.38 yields 2.26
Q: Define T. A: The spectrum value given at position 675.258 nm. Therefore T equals 2.208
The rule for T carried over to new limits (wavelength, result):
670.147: 2.226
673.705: 2.229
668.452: 2.309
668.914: 2.223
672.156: 2.215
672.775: 2.218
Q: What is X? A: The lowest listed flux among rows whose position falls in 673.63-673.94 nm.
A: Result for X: 2.225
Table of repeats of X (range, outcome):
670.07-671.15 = 2.191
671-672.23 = 2.177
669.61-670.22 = 2.202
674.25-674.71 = 2.155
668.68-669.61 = 2.139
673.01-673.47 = 2.242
